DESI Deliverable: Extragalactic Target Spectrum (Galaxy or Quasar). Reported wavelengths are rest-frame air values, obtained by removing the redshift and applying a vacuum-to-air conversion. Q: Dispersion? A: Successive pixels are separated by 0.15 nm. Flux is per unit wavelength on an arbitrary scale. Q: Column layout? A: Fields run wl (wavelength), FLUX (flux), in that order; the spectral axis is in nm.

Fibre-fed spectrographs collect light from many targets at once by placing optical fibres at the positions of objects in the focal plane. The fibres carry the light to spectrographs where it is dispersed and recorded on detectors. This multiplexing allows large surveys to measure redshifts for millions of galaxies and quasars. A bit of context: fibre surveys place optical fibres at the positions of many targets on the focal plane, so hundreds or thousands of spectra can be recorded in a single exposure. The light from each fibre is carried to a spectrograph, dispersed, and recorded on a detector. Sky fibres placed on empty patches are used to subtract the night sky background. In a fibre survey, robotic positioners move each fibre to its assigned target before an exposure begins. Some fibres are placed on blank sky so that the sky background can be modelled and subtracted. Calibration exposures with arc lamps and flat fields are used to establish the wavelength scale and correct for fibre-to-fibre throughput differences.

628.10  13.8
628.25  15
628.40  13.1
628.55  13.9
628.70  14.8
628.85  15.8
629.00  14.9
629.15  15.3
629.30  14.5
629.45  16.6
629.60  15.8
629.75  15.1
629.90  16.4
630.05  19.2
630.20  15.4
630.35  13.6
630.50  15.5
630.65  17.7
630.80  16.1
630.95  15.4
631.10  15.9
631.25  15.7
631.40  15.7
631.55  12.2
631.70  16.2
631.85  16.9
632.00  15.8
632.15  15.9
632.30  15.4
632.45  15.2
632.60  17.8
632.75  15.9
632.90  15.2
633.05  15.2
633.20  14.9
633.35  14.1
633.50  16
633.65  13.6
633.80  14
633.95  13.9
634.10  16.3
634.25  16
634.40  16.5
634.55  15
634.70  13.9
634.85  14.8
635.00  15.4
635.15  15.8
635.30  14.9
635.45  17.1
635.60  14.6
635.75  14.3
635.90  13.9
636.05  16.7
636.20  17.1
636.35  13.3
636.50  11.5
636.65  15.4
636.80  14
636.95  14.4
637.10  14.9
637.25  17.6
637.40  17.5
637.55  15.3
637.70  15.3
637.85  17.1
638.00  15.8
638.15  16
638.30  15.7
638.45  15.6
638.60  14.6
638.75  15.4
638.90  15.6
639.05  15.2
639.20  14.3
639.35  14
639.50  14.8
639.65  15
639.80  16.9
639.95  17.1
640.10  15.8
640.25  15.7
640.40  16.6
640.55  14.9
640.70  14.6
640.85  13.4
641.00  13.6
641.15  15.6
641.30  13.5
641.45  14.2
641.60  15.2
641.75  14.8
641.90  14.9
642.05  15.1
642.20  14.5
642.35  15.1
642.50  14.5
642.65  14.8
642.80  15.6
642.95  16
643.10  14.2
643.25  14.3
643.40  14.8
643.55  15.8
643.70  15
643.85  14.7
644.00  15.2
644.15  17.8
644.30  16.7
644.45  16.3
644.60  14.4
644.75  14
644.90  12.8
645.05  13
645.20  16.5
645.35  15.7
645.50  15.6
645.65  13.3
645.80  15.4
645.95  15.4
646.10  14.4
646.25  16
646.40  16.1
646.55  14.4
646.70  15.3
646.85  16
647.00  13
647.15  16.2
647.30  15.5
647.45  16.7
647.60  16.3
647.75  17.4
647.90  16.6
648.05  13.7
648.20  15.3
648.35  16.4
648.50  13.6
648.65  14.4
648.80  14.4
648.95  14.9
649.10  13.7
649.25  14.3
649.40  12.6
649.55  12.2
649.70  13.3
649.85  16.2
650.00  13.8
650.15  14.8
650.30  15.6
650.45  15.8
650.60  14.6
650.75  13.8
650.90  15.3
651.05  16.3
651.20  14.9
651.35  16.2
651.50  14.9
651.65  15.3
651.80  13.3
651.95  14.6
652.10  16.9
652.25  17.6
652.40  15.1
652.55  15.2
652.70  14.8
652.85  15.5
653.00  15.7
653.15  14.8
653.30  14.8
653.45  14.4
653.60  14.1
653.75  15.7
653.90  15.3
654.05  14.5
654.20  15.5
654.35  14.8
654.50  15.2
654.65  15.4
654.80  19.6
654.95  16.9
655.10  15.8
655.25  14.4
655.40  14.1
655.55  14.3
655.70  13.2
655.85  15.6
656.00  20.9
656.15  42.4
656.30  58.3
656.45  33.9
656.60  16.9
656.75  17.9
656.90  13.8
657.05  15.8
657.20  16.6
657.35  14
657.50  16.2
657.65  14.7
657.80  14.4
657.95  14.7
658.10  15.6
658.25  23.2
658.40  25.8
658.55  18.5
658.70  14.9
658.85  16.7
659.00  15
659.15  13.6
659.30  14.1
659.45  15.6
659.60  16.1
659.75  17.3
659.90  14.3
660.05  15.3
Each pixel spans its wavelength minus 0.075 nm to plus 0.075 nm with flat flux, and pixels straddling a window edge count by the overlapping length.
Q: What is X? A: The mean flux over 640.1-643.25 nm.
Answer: 14.8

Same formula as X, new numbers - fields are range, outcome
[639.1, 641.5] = 15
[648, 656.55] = 16.7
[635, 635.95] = 15.2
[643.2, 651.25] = 15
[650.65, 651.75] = 15.2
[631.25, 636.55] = 15.2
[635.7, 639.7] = 15.2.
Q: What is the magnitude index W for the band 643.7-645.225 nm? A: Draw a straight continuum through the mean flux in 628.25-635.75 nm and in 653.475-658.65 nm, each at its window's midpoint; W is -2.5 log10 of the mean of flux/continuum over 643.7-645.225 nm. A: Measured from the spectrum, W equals 0.14 mag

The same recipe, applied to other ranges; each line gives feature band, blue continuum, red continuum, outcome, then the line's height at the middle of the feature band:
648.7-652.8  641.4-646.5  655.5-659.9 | 0.157 mag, 17.1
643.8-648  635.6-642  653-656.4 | 0.092 mag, 16.7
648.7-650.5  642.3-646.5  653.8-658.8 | 0.173 mag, 16.8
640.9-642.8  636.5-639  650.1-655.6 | 0.056 mag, 15.5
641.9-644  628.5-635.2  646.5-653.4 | 0.017 mag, 15.2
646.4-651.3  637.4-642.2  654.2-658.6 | 0.170 mag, 17.5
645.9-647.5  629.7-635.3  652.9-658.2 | 0.115 mag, 17.1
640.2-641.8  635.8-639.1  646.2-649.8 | 0.036 mag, 15.2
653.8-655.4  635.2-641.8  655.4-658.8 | 0.247 mag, 19.7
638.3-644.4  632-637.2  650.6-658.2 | 0.047 mag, 15.8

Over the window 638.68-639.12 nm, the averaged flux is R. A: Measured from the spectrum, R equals 15.4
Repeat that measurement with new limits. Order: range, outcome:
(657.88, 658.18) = 15.3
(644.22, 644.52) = 16.5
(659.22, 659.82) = 15.7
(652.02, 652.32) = 17.2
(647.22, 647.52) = 16.1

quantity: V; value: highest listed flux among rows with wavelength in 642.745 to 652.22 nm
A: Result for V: 17.8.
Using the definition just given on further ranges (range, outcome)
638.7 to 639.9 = 16.9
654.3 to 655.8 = 19.6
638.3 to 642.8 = 17.1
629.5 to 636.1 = 19.2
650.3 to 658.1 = 58.3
